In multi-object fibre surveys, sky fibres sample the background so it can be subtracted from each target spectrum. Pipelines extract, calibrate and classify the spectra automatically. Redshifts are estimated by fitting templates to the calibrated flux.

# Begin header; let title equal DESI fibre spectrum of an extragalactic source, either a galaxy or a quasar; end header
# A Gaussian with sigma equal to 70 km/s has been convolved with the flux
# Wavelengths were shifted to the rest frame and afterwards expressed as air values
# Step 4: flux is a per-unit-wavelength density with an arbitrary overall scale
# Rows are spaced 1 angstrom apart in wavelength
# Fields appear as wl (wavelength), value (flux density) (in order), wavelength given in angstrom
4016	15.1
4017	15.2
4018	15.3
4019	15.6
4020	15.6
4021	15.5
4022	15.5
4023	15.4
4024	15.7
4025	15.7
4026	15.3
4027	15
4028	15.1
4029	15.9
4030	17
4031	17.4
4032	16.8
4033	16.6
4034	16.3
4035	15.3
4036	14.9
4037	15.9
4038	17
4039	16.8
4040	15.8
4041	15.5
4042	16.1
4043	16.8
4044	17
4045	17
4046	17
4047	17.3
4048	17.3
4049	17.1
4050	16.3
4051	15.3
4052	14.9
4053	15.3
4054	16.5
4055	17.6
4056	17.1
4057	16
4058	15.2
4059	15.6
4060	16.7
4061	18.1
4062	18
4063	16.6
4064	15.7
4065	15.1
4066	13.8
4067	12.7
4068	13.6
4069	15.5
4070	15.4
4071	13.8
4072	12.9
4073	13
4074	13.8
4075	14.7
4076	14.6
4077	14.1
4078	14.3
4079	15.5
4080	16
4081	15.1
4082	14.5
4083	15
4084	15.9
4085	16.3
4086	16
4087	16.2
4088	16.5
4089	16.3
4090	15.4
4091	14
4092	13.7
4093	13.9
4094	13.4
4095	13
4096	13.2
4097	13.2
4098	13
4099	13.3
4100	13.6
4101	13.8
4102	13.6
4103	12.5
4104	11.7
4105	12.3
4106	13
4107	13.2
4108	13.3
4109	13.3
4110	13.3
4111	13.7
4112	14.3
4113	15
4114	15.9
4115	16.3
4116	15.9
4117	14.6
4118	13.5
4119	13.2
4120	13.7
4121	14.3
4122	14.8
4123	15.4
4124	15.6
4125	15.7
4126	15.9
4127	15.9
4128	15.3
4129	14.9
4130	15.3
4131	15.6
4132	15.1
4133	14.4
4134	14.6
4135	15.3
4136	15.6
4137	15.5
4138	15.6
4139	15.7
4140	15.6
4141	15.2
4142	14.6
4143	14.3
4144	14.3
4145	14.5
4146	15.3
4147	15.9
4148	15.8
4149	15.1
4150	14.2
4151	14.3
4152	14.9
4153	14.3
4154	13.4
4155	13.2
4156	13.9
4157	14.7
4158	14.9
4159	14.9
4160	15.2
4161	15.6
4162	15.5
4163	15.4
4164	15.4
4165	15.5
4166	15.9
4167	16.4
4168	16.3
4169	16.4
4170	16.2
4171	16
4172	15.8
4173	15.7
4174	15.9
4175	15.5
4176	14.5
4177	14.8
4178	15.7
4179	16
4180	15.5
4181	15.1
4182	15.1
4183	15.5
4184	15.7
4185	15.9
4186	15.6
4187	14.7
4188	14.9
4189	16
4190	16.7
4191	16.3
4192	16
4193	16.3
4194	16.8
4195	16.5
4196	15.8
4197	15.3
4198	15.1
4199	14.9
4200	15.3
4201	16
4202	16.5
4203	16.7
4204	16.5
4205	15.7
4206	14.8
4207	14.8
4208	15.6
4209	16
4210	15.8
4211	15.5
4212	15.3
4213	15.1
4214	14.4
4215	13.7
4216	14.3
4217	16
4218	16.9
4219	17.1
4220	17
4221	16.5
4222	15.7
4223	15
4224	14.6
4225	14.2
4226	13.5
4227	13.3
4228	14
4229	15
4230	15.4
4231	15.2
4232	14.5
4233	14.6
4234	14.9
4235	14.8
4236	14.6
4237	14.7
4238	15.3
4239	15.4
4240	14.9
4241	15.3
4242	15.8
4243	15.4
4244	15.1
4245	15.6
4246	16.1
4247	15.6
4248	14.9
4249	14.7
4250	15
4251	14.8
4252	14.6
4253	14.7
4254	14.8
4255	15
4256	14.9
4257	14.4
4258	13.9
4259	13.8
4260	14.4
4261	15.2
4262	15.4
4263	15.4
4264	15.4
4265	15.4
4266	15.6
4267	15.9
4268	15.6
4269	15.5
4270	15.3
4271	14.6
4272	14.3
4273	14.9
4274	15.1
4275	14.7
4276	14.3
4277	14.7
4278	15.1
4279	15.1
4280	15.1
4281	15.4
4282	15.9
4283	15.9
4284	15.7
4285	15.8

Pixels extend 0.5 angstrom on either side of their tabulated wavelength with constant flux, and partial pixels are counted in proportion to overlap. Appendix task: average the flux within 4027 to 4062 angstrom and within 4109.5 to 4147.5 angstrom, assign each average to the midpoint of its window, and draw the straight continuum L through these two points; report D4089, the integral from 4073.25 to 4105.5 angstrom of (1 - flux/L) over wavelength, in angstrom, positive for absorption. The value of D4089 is 2.7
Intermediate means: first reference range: 16.4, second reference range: 15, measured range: 14.3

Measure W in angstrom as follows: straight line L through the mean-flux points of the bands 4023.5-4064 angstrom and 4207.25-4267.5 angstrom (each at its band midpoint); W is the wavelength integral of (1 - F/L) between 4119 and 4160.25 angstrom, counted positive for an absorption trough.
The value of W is 2.07 angstrom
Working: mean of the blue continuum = 16.3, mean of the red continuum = 15.1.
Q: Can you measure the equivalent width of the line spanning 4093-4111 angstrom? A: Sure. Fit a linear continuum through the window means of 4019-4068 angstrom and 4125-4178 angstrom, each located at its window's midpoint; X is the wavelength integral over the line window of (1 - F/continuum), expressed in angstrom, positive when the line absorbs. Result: 2.8 angstrom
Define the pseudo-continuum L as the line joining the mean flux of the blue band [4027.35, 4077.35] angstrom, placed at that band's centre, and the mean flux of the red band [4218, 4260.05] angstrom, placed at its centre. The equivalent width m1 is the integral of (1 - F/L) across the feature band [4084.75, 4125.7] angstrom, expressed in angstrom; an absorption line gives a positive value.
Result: 3.6 angstrom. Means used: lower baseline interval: 15.8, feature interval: 14.2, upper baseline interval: 15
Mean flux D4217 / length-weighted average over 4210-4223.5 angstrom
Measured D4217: 15.6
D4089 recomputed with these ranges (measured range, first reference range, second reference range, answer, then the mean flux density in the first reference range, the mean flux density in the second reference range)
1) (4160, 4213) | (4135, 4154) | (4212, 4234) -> -2.4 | 15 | 15.1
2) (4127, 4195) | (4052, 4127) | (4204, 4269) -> -1.9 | 14.7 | 15.1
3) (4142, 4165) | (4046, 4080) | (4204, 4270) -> 0.8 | 15.5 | 15.1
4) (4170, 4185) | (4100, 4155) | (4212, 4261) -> -0.8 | 14.6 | 15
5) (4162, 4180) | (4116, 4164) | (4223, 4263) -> -1.0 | 14.9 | 14.8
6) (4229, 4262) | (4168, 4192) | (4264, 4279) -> 0.6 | 15.7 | 15.1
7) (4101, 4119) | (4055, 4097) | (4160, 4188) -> 1.7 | 15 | 15.6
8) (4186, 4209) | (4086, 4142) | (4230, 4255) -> -1.4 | 14.5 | 15.1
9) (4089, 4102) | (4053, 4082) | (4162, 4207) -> 1.4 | 15.2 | 15.7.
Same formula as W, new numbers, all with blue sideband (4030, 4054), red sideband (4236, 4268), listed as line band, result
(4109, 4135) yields 1.64 angstrom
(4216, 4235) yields 0.11 angstrom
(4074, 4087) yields 0.78 angstrom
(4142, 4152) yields 0.55 angstrom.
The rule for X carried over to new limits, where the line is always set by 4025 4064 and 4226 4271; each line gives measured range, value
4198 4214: -0.33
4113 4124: 0.72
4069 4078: 1.12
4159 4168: -0.04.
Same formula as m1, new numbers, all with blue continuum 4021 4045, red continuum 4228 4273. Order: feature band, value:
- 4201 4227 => -0.44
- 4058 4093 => 1.62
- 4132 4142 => 0.21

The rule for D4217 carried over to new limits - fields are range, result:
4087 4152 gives 14.5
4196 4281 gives 15.1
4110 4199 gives 15.2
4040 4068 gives 16.2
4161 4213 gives 15.7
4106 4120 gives 14.2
